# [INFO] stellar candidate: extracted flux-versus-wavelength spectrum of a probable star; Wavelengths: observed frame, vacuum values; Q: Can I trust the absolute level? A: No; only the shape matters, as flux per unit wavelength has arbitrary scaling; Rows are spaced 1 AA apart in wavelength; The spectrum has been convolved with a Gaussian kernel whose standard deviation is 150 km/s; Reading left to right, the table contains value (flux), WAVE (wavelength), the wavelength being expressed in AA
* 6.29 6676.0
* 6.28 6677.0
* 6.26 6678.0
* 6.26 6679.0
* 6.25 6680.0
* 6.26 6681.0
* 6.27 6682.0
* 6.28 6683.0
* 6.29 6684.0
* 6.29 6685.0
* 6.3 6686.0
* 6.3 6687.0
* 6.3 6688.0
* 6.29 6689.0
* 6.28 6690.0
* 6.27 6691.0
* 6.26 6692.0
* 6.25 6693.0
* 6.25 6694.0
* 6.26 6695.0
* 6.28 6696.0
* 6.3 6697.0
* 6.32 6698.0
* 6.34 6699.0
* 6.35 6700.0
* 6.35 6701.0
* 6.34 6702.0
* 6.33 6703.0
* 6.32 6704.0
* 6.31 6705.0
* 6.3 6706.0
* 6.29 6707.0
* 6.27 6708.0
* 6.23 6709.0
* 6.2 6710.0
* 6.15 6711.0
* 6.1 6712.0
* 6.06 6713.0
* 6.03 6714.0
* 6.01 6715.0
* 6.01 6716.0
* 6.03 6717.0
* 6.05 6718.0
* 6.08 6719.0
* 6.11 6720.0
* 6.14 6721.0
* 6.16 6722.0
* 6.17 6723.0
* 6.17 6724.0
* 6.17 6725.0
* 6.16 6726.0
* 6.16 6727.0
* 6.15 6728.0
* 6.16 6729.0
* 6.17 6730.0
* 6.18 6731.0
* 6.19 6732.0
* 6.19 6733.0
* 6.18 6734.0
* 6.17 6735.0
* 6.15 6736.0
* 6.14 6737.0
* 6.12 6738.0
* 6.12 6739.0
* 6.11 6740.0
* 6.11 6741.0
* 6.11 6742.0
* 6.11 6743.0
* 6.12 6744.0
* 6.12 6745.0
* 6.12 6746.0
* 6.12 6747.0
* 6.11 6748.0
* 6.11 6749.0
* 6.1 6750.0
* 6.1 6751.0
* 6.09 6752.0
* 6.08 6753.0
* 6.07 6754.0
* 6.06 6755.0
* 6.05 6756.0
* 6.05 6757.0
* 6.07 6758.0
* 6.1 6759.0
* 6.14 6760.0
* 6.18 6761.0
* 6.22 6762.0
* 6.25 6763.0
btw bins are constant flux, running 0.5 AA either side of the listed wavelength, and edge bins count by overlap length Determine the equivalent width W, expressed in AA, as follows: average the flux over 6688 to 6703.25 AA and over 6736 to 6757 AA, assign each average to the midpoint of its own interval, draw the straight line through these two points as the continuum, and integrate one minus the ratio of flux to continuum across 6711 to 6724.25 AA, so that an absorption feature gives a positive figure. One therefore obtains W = 0.3 AA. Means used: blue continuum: 6.3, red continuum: 6.1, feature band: 6.09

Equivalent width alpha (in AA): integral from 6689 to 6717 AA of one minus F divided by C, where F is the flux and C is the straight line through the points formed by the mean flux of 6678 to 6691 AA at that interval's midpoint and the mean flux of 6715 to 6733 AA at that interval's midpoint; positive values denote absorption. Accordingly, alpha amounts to -0.1 AA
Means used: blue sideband 6.28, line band 6.24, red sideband 6.13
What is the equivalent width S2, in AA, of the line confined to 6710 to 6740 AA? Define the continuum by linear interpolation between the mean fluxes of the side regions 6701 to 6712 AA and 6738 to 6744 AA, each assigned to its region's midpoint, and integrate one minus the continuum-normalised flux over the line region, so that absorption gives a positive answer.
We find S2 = 0.28 AA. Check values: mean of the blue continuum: 6.27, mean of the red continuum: 6.11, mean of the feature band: 6.13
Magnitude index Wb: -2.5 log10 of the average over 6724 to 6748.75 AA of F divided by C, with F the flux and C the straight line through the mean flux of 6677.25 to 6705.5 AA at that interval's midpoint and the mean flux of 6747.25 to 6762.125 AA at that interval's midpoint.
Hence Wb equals 0.00 mag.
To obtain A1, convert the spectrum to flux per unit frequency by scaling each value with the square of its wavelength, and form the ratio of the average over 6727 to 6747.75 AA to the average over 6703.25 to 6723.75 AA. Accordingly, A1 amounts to 1.0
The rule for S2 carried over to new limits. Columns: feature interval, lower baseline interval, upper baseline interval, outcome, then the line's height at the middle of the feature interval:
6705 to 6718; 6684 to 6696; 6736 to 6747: 0.1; 6.21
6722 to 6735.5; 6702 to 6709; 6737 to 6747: 0.0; 6.18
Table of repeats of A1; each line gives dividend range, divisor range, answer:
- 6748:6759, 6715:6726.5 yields 1.01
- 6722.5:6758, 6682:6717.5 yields 0.99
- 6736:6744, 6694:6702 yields 0.98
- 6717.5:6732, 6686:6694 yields 0.99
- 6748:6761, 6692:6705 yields 0.98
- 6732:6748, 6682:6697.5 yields 0.99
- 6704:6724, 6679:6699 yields 0.99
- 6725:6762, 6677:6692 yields 0.99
